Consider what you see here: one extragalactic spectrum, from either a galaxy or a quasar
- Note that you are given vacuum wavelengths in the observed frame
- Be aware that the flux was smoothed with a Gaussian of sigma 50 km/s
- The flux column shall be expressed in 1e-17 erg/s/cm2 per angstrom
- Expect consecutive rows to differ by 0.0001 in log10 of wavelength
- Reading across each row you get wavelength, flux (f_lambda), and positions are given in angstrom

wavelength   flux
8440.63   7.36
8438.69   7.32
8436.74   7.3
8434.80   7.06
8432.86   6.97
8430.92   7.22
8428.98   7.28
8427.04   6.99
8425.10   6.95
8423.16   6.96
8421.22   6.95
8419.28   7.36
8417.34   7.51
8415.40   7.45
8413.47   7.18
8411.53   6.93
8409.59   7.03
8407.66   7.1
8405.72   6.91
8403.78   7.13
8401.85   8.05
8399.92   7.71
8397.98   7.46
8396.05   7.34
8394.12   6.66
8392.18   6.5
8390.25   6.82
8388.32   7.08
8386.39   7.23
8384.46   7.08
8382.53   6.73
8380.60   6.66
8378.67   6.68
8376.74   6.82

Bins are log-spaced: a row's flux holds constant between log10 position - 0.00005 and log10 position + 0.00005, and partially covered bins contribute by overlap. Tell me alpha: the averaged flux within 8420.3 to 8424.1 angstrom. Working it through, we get 6.95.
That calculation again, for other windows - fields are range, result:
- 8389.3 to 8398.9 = 6.95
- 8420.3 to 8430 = 7.03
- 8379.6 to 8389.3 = 6.96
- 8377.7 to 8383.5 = 6.69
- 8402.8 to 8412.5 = 7.02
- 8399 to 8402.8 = 7.89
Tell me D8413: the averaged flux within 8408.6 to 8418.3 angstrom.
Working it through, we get 7.22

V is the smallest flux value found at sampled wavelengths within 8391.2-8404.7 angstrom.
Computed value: 6.5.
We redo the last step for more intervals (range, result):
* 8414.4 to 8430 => 6.95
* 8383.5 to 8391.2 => 6.82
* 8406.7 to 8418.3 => 6.93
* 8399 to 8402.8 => 7.71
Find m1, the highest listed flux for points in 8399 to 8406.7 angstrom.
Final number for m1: 8.05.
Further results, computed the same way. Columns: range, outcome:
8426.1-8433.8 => 7.28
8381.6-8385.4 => 7.08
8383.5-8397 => 7.34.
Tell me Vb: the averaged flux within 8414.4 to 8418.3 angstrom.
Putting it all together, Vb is 7.49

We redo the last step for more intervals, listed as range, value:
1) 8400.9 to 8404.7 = 7.6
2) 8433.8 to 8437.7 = 7.19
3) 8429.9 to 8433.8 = 7.1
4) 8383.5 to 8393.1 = 6.95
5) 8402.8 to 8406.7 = 7.02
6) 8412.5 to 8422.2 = 7.29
